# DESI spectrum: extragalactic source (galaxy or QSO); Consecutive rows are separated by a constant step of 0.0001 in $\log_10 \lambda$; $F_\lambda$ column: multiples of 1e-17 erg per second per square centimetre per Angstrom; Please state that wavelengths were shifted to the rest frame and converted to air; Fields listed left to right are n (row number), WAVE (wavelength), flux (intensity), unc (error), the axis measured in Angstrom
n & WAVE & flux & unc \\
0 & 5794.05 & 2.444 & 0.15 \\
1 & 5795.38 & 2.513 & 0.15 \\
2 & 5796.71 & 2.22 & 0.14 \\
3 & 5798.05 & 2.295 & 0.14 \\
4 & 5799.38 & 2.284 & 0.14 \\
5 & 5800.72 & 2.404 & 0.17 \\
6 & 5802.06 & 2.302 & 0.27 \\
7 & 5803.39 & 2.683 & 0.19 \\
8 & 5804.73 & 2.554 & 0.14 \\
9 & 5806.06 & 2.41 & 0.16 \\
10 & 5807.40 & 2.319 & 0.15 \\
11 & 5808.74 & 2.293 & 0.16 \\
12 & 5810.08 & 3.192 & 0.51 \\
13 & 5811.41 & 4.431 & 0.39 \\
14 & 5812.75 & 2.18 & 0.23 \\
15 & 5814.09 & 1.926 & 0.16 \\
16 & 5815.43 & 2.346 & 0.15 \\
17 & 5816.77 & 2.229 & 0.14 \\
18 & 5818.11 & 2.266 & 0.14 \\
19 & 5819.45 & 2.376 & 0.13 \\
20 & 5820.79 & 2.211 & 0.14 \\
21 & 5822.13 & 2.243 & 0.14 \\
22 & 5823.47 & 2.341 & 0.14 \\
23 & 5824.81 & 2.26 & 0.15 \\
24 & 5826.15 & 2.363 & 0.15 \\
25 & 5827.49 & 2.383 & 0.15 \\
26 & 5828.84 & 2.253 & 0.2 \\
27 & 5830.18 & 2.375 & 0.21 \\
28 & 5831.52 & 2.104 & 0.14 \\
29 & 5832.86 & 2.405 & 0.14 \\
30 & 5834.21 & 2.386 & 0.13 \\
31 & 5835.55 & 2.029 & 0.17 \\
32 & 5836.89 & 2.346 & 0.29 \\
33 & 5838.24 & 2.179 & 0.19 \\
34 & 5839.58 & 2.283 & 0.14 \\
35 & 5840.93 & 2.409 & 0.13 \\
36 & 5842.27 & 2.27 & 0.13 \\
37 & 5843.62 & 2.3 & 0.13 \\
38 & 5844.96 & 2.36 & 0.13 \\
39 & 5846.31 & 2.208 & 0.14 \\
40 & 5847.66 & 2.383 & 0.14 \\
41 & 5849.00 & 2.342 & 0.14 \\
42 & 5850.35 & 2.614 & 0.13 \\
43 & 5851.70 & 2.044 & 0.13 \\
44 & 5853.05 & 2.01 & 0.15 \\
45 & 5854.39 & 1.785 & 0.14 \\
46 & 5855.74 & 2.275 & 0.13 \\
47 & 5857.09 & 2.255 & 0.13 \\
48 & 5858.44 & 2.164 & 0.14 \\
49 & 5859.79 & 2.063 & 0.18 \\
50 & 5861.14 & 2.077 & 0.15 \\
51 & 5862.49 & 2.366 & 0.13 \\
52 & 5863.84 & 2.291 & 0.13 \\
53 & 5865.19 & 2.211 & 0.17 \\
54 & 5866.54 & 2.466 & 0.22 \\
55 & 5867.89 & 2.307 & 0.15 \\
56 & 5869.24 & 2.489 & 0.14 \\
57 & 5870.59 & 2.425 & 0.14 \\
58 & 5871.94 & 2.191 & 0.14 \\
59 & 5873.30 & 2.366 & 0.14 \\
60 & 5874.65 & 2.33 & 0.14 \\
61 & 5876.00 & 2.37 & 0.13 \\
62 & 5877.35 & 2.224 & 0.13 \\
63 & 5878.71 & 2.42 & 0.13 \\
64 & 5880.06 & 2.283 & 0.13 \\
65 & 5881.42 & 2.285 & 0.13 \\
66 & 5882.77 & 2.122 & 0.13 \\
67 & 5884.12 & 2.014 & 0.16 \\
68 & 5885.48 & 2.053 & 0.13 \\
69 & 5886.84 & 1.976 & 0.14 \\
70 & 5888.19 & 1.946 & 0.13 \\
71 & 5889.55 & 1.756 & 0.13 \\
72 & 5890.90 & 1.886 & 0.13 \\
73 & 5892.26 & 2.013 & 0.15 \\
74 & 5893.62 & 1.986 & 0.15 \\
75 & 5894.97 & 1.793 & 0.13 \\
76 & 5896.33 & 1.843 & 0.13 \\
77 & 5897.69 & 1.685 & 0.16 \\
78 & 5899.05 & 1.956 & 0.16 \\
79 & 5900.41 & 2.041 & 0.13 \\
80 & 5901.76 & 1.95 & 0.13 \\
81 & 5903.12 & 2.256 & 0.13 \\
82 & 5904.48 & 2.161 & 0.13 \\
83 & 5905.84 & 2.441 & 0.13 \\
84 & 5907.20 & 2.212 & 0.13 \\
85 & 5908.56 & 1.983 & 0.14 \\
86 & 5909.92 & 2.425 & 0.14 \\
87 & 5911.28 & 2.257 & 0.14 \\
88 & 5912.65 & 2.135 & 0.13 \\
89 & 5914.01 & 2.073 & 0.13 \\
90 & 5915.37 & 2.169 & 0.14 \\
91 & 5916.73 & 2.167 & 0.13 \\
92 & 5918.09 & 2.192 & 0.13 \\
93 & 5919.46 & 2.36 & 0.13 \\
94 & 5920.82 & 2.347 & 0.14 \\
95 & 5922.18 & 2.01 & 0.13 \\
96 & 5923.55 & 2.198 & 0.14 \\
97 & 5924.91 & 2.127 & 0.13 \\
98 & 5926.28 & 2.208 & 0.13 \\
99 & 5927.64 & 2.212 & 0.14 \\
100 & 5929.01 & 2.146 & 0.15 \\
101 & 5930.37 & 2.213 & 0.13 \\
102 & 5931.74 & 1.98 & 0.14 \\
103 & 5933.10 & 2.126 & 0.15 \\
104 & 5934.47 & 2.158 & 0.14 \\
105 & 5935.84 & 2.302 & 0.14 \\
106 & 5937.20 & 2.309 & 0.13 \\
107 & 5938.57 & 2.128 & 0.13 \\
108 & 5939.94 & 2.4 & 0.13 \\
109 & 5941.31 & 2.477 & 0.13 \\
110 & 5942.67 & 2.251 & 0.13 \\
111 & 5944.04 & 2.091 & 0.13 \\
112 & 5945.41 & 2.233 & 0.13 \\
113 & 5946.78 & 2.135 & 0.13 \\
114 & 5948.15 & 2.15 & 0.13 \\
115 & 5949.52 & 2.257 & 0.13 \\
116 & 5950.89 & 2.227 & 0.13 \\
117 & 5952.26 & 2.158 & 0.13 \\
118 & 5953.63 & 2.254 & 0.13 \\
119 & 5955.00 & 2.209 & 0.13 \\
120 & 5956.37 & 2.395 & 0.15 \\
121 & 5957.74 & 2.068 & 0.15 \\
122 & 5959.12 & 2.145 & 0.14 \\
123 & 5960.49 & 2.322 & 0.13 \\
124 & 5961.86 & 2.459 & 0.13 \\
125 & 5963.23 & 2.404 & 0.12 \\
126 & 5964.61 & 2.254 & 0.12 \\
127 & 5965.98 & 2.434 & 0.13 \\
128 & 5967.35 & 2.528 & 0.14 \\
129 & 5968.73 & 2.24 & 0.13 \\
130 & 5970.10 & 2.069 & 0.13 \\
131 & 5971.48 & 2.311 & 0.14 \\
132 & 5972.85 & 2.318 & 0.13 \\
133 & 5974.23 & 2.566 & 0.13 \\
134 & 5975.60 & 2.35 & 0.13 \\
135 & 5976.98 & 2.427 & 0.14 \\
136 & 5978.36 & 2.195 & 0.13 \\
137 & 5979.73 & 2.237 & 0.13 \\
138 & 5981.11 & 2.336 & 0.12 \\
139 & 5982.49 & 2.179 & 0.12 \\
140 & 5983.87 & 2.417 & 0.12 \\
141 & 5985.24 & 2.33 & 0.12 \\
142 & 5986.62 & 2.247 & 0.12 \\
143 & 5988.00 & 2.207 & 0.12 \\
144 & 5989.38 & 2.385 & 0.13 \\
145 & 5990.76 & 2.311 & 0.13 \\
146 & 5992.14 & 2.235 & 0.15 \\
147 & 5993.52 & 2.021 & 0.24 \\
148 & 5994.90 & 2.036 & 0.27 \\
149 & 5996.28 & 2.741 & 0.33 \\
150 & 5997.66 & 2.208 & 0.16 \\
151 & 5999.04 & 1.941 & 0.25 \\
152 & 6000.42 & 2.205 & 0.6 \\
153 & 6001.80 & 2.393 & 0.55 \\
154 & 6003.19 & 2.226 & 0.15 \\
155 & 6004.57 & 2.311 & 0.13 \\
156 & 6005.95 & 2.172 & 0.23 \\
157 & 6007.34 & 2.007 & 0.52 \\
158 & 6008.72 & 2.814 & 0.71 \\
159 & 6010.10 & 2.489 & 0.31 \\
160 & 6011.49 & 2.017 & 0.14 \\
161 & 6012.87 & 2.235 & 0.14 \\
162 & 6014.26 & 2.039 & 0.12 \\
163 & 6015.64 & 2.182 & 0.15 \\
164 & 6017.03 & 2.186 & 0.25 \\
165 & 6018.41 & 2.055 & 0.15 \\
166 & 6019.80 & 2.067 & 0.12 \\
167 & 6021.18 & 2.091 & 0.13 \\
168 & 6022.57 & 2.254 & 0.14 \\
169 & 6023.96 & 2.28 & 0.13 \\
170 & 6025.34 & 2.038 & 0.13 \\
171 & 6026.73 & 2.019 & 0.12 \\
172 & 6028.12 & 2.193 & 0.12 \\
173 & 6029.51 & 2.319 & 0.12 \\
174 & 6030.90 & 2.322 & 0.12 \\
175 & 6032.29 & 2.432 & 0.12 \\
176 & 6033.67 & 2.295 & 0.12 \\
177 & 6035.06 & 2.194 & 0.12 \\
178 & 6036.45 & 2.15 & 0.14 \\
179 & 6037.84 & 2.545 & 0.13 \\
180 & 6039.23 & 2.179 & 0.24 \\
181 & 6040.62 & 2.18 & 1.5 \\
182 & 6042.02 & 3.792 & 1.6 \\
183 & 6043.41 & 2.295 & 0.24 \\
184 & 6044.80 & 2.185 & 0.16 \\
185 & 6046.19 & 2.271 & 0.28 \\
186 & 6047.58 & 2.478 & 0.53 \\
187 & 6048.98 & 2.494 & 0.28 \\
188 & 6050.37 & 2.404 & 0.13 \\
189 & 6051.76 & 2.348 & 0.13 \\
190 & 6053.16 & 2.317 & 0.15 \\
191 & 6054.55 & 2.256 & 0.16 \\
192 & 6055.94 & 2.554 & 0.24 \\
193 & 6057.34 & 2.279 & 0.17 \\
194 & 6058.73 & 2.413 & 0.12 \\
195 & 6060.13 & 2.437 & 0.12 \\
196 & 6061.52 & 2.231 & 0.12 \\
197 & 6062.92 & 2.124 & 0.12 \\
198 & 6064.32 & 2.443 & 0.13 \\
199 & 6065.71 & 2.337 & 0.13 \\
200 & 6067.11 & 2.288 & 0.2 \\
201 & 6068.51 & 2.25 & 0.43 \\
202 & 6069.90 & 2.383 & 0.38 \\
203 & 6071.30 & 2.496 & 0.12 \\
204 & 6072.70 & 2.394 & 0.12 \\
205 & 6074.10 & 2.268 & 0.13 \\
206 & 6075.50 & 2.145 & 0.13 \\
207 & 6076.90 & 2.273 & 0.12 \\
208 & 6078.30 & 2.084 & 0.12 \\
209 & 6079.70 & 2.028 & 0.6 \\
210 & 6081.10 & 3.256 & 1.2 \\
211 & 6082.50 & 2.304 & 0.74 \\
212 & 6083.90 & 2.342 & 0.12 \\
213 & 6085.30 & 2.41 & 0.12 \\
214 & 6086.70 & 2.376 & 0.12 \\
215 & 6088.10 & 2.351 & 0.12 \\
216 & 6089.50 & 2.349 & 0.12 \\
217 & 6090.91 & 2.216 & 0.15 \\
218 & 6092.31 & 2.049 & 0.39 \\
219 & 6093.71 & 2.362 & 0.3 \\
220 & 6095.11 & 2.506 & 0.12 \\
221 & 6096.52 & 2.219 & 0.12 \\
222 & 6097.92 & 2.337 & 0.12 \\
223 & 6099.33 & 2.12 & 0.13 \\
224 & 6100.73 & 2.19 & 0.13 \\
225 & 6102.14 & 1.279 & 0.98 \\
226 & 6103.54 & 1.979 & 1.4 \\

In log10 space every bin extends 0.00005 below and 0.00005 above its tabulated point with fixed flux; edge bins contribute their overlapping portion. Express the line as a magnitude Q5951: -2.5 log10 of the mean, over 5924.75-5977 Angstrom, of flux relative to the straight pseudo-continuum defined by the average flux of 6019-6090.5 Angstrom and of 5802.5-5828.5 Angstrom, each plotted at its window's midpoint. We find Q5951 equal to 0.06 mag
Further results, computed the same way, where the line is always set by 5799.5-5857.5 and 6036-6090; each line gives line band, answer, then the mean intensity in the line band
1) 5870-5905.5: 0.13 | 2.09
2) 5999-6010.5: 0.03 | 2.3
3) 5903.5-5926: 0.08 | 2.2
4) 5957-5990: 0.03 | 2.31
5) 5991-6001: 0.08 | 2.2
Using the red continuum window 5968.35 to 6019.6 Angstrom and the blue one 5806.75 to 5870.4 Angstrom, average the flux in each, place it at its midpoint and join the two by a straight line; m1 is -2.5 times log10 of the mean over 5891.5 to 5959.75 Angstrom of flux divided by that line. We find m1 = 0.06 mag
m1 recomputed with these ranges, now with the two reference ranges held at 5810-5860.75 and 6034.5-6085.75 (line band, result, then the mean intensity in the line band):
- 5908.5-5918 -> 0.07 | 2.19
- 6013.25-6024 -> 0.11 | 2.14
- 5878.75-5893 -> 0.14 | 2.05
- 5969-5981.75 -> 0.02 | 2.31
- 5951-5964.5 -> 0.04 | 2.27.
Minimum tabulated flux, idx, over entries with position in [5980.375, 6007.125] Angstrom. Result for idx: 1.941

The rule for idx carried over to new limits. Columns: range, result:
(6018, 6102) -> 2.019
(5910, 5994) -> 1.98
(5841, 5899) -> 1.685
